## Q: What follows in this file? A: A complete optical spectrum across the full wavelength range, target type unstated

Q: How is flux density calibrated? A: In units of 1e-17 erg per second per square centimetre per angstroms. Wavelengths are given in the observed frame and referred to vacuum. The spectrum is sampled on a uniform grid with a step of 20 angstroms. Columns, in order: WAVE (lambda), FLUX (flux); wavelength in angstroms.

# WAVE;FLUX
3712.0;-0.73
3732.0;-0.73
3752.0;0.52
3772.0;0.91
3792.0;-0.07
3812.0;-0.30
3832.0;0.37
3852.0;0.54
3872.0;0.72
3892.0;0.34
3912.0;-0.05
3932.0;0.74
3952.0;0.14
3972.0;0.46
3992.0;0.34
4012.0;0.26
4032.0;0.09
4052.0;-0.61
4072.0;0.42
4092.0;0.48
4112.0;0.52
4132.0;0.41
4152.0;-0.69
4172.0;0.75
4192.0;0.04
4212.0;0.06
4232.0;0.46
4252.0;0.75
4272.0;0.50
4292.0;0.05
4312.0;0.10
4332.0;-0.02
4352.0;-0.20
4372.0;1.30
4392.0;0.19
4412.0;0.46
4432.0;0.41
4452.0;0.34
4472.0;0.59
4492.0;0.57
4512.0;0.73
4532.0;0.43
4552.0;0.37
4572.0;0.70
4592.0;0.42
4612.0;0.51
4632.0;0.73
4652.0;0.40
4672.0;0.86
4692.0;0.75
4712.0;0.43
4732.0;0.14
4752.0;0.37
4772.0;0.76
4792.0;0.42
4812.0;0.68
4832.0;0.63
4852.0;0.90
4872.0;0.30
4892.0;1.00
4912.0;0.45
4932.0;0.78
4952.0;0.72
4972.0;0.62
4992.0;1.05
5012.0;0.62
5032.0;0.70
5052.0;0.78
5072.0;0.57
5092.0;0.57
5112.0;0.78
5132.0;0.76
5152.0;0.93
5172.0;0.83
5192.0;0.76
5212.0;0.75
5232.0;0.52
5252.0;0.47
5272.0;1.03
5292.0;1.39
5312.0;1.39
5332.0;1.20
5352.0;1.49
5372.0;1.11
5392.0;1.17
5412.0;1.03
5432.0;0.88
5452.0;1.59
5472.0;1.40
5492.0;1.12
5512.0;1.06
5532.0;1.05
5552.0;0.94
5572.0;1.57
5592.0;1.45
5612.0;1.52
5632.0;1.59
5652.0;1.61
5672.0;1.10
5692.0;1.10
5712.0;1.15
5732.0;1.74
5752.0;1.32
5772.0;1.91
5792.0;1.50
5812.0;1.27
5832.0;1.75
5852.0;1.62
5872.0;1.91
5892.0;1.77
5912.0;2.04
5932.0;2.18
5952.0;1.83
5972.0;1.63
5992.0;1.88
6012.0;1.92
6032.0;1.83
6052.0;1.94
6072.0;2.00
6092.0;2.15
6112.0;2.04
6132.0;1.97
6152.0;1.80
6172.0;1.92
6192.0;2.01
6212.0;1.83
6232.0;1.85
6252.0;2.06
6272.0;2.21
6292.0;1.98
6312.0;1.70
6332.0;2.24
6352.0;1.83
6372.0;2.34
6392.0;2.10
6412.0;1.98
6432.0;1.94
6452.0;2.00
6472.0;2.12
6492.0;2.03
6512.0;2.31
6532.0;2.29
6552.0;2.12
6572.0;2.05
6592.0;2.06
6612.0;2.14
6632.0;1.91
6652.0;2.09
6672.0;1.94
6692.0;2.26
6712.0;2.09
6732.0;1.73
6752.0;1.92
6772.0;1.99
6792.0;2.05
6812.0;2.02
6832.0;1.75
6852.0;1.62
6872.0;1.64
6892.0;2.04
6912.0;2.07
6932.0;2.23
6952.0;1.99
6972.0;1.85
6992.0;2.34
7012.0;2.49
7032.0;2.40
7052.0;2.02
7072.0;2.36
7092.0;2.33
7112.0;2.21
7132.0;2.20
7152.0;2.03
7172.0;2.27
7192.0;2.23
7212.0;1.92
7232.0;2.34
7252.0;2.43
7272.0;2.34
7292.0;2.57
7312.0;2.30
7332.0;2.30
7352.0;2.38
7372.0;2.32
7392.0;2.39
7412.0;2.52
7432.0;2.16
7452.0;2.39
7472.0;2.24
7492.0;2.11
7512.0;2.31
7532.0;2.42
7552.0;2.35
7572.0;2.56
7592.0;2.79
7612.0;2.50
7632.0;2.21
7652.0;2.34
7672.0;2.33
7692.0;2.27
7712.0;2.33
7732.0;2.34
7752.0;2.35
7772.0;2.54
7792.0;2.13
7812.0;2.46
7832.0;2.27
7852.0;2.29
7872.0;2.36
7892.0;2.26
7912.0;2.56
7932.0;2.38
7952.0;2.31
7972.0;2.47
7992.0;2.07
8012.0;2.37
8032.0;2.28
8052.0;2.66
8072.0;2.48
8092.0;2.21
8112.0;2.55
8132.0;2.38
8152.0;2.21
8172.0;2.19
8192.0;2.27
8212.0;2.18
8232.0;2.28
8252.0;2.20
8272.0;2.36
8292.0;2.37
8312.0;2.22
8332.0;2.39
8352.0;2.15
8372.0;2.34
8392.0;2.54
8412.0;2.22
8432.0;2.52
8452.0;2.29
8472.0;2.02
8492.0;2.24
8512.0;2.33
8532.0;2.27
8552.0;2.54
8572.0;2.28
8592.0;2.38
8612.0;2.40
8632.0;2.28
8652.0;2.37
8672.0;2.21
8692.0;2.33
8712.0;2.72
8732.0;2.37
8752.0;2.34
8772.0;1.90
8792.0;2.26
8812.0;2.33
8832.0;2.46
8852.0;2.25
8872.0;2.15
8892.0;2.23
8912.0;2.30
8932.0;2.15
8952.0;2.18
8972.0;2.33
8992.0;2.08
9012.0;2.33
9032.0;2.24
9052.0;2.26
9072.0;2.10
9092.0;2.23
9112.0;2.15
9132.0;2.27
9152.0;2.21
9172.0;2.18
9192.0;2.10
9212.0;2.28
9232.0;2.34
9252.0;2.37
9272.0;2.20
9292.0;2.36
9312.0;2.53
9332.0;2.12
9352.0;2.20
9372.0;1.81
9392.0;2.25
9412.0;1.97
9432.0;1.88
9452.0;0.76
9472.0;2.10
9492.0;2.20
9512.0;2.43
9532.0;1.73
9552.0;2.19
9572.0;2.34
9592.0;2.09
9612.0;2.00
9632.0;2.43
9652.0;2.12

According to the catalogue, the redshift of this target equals 0.32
